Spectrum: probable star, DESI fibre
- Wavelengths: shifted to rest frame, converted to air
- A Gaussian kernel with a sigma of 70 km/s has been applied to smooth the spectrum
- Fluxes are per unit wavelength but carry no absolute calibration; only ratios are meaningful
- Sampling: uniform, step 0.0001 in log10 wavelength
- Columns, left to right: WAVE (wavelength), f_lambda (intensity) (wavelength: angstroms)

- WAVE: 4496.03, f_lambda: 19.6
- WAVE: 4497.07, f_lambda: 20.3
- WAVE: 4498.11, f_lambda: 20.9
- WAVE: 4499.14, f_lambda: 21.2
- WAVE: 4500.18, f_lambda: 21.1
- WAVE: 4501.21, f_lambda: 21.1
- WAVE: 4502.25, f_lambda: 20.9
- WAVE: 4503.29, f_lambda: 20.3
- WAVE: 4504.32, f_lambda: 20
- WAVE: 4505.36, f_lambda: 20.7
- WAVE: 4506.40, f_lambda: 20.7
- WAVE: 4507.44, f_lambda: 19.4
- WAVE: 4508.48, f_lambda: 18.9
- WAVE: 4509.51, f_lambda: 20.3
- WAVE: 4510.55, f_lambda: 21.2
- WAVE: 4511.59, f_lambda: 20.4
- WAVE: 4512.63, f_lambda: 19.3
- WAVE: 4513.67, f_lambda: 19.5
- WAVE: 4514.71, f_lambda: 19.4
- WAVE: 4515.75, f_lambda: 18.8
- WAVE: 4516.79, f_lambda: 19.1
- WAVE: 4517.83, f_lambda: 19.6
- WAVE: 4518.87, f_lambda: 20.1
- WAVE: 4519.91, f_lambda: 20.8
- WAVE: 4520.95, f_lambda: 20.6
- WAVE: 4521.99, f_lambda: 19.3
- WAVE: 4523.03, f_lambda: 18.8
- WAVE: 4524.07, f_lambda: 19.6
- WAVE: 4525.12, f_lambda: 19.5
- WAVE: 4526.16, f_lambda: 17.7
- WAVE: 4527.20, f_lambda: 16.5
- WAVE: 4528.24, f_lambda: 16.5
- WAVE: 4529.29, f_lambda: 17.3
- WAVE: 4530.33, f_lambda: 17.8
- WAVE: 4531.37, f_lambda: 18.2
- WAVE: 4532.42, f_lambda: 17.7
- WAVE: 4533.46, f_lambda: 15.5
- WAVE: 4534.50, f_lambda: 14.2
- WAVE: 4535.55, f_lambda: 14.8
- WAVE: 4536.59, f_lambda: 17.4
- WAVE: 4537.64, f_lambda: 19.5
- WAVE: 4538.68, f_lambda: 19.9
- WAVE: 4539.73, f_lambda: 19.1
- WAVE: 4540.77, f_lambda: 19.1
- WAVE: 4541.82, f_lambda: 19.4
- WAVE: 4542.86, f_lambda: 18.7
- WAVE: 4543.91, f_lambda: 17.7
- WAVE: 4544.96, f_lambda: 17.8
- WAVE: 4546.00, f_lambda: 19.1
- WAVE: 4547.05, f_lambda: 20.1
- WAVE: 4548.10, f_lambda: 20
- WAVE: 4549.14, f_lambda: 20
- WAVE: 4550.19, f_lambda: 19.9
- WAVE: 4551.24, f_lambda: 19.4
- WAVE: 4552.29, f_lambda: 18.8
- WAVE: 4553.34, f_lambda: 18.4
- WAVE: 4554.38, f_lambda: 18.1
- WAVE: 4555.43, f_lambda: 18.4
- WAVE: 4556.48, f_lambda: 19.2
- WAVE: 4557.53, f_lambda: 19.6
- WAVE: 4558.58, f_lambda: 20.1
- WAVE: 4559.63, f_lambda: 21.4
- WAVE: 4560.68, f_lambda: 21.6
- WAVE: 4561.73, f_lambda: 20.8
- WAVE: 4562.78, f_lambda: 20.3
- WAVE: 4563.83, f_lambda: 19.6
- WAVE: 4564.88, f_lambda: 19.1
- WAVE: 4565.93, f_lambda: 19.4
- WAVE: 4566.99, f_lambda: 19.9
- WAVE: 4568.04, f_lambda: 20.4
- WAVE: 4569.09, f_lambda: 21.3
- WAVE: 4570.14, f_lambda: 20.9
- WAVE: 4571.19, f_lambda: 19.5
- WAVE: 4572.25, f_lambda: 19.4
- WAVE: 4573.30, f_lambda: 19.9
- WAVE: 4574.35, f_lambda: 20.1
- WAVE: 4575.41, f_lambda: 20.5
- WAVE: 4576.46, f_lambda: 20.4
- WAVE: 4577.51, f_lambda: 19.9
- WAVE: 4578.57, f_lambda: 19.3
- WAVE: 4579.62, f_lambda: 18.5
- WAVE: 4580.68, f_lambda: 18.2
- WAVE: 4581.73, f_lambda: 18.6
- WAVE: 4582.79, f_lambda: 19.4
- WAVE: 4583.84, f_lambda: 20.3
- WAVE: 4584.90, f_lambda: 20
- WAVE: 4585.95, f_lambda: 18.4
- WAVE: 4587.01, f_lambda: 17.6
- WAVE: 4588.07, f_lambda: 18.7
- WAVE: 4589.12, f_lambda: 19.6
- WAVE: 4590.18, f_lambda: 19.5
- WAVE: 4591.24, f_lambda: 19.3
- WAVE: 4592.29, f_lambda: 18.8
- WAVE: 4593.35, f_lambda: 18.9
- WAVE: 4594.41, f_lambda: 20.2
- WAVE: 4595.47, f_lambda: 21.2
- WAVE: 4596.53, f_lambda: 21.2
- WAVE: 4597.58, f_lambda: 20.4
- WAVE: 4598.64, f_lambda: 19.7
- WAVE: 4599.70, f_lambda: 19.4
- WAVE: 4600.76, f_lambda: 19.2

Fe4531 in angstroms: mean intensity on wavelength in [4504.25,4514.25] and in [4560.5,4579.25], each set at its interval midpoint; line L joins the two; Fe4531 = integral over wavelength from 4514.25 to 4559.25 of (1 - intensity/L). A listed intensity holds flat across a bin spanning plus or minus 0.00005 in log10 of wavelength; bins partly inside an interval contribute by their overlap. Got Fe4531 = 3.2 angstroms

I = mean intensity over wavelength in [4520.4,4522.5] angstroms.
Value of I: 20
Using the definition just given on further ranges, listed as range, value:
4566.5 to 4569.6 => 20.6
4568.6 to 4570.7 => 21.1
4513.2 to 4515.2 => 19.4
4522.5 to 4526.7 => 18.9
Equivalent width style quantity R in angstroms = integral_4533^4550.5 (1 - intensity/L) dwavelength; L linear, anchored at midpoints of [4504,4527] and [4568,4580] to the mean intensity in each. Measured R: 1.3 angstroms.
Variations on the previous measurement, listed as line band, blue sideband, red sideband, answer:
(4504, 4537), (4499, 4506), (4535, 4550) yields 1.89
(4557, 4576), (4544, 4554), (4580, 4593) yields -1.09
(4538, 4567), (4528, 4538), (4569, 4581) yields -1.99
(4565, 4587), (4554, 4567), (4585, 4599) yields 0.02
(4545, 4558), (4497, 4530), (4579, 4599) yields 0.22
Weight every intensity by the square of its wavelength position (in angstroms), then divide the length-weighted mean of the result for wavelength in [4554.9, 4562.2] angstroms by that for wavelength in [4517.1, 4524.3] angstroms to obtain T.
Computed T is 1.0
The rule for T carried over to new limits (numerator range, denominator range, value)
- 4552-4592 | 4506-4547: 1.07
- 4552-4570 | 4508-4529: 1.05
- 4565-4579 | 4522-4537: 1.18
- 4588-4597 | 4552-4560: 1.04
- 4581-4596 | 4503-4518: 1.01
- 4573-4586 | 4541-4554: 1.04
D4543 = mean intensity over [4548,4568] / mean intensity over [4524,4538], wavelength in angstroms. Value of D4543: 1.15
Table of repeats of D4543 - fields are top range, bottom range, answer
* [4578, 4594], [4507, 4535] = 1.01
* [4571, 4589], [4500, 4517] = 0.96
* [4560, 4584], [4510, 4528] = 1.03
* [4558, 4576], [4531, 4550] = 1.11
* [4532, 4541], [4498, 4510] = 0.85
